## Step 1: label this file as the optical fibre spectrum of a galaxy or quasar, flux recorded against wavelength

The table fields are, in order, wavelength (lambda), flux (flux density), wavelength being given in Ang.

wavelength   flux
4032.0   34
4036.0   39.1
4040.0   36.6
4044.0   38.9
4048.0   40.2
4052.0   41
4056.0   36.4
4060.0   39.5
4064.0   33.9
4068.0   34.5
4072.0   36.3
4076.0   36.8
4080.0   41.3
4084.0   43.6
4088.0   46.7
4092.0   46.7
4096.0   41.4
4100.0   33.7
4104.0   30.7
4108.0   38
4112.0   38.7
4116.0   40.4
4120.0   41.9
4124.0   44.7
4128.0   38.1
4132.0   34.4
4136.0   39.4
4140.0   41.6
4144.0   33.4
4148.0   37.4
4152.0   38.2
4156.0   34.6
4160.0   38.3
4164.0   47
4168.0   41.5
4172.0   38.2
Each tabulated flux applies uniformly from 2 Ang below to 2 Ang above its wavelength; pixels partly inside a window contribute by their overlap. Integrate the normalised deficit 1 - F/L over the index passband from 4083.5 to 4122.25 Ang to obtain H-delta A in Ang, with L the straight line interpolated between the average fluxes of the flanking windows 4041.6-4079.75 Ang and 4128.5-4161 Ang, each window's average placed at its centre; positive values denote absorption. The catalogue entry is -2.8 Ang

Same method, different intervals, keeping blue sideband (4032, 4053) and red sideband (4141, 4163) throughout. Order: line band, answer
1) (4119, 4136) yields -1.0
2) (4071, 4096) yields -2.7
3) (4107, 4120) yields -0.7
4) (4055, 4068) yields 0.7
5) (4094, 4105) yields 0.6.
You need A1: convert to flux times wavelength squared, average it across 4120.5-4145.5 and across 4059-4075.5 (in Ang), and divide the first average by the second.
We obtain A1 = 1.12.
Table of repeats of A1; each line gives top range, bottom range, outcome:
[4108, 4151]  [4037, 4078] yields 1.08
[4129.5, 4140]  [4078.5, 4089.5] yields 0.88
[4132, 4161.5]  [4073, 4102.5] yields 0.93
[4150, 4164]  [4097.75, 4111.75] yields 1.13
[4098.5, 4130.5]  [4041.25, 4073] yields 1.05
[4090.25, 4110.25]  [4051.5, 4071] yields 1.05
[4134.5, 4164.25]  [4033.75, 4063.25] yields 1.04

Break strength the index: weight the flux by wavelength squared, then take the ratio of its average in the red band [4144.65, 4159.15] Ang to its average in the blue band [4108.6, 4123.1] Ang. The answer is 0.92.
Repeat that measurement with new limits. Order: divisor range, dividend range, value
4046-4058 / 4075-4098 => 1.12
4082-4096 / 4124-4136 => 0.86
